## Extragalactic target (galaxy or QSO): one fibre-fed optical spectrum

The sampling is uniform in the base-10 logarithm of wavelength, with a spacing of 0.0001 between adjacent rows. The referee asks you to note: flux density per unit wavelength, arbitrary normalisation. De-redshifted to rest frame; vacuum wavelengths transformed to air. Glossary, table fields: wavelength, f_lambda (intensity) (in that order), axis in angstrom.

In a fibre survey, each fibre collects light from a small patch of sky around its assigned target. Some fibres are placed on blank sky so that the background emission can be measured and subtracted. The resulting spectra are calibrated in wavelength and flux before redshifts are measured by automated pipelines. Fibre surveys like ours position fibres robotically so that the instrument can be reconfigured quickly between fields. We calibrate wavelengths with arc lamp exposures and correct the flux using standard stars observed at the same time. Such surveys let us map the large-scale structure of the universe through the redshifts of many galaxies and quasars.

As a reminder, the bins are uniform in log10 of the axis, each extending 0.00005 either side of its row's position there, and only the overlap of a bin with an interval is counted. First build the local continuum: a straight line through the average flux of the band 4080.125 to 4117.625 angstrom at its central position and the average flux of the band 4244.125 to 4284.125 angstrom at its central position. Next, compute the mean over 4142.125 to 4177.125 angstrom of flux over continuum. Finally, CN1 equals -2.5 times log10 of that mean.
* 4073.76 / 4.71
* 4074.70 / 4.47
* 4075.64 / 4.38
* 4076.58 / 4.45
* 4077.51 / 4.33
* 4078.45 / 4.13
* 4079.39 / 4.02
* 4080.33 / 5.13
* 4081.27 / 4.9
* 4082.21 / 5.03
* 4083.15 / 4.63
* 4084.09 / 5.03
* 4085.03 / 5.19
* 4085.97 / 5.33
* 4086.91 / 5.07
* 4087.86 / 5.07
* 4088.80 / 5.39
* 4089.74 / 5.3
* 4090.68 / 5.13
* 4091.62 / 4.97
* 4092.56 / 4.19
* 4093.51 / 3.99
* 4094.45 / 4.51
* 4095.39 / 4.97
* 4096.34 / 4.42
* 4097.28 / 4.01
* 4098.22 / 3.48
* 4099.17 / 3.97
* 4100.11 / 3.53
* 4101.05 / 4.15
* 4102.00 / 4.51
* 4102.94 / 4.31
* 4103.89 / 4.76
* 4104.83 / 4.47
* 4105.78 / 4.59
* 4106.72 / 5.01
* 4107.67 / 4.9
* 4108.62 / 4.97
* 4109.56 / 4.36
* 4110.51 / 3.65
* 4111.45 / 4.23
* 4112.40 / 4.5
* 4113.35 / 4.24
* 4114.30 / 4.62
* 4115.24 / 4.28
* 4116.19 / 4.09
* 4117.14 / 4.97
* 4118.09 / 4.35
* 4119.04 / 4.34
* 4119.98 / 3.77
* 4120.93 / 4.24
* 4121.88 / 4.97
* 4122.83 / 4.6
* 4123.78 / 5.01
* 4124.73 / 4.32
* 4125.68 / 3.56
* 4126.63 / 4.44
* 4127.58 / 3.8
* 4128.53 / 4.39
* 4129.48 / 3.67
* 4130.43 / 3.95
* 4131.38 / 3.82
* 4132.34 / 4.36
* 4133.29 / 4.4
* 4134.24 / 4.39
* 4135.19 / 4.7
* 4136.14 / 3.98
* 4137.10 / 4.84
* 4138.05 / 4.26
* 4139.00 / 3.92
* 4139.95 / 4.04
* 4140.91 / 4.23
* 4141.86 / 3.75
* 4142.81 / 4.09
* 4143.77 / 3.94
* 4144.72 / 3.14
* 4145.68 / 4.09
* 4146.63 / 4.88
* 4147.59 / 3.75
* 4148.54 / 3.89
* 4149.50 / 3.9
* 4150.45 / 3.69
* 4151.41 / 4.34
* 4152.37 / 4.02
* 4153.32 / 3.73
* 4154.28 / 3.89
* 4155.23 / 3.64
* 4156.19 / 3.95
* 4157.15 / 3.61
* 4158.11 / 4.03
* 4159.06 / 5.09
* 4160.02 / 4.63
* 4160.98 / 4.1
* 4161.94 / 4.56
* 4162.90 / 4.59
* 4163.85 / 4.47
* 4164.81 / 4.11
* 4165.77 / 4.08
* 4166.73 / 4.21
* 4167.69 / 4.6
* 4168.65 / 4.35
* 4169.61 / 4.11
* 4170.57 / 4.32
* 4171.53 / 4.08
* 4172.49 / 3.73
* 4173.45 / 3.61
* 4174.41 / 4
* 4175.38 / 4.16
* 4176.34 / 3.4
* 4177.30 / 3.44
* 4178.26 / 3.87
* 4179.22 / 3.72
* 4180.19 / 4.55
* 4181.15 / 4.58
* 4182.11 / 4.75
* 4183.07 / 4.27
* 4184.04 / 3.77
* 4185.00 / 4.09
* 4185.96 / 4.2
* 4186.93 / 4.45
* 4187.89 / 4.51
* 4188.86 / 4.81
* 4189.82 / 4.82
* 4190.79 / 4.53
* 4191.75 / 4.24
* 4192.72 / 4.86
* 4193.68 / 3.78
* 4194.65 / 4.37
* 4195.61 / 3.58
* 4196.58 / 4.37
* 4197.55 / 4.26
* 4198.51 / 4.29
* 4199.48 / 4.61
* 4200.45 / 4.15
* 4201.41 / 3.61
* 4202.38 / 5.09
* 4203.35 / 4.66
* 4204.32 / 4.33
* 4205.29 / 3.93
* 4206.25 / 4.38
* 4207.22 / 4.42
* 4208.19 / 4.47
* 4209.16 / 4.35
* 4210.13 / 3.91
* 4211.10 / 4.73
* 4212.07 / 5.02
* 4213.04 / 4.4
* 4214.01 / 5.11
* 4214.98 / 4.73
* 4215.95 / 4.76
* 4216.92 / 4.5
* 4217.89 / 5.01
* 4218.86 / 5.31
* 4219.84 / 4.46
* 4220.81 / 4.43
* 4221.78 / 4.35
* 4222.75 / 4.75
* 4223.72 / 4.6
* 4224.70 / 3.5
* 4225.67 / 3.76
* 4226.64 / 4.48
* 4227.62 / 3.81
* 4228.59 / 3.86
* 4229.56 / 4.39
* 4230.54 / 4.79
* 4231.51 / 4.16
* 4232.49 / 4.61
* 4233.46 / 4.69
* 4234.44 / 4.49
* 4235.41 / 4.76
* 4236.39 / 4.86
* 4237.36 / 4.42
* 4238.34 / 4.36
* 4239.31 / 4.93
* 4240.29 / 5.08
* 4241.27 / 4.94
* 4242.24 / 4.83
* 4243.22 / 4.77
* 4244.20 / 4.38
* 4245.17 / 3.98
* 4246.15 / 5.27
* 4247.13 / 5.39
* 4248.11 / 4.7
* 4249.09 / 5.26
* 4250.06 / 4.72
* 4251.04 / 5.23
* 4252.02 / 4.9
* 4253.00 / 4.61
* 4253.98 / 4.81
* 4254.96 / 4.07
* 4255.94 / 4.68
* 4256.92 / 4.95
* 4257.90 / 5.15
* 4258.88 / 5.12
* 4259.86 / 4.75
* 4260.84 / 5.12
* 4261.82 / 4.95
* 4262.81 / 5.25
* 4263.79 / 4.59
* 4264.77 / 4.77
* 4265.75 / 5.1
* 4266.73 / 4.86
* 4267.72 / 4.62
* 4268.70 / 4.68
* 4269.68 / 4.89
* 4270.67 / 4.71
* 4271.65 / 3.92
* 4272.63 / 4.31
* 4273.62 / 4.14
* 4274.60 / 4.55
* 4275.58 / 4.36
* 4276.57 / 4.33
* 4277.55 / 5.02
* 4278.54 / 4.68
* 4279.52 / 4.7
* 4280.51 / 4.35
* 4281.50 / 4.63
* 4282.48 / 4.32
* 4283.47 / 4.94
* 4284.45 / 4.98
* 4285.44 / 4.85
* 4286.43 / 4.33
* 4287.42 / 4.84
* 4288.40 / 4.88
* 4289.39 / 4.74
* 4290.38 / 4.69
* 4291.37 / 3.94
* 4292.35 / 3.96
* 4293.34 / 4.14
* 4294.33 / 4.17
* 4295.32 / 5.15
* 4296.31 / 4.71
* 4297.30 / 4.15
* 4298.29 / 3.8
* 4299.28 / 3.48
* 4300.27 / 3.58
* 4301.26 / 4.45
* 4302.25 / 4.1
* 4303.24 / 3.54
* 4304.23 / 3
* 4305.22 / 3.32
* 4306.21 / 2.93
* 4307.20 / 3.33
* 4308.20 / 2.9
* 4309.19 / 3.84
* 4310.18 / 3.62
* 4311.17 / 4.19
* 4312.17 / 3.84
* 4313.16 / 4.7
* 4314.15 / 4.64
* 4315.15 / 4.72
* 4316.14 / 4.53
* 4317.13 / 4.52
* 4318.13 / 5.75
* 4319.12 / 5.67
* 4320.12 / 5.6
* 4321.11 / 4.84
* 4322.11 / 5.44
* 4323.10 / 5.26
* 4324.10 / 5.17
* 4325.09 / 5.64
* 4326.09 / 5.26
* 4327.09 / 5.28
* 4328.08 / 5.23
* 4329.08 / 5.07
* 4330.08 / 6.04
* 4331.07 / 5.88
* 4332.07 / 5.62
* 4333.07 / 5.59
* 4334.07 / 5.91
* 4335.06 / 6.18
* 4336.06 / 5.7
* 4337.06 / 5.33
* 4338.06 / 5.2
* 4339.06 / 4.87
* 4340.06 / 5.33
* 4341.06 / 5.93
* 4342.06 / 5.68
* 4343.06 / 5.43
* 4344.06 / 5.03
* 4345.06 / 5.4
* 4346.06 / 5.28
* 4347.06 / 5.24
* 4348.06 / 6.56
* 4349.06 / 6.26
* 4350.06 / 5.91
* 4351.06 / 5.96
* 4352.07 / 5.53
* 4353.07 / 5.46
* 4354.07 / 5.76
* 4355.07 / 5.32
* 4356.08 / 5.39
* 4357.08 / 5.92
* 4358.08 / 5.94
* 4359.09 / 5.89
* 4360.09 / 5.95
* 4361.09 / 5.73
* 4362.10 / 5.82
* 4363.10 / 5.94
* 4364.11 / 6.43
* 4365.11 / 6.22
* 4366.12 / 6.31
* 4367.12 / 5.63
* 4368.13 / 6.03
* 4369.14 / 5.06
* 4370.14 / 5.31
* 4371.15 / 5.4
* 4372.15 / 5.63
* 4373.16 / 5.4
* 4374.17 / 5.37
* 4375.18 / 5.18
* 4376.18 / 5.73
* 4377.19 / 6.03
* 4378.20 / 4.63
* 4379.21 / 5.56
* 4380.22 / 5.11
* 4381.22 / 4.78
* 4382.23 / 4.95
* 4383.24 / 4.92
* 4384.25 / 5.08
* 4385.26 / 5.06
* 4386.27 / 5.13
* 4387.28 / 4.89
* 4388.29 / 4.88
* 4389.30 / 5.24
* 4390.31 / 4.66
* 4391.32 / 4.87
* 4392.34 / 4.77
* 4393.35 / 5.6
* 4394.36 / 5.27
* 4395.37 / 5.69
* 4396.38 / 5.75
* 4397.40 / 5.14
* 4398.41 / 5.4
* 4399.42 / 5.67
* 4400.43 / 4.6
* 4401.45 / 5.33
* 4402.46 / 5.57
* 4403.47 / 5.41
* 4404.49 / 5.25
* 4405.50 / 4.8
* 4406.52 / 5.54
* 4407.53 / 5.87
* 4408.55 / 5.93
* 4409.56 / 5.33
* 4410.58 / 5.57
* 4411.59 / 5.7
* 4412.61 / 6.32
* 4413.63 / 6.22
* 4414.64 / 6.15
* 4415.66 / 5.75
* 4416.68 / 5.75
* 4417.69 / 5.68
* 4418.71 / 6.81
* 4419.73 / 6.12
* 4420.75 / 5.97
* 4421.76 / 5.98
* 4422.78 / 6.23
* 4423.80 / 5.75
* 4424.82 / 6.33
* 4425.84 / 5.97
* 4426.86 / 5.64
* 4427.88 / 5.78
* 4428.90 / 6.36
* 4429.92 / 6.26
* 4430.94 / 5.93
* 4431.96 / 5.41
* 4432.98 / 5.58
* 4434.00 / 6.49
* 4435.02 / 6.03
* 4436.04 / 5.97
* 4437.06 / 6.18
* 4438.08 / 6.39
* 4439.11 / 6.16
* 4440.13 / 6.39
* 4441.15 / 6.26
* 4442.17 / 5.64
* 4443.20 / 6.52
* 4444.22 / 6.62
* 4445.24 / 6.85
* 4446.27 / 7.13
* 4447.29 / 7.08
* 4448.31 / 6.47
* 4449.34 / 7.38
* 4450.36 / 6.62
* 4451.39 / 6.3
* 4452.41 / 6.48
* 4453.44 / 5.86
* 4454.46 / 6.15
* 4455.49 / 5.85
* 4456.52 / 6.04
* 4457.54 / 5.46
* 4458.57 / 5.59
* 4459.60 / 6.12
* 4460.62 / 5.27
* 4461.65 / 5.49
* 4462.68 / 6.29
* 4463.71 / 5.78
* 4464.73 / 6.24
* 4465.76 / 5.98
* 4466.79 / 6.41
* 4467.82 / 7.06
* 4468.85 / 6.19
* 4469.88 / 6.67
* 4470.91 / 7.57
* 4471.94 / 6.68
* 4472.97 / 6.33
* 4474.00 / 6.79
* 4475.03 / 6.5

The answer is 0.14 mag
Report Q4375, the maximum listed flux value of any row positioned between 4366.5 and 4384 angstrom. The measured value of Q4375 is 6.03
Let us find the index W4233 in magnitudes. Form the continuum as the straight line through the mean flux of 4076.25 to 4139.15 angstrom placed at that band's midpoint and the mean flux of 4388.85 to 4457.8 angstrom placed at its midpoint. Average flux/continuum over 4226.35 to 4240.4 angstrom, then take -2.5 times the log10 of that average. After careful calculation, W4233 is 0.12 mag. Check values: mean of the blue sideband 4.46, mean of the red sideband 5.9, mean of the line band 4.5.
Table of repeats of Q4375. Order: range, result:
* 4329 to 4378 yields 6.56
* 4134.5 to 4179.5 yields 5.09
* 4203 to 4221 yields 5.31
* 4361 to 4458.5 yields 7.38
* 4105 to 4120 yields 5.01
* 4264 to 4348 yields 6.18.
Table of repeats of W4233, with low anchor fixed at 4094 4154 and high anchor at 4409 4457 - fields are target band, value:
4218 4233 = 0.12 mag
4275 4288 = 0.13 mag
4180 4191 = 0.04 mag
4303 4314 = 0.44 mag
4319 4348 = 0.01 mag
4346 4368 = -0.03 mag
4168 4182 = 0.14 mag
